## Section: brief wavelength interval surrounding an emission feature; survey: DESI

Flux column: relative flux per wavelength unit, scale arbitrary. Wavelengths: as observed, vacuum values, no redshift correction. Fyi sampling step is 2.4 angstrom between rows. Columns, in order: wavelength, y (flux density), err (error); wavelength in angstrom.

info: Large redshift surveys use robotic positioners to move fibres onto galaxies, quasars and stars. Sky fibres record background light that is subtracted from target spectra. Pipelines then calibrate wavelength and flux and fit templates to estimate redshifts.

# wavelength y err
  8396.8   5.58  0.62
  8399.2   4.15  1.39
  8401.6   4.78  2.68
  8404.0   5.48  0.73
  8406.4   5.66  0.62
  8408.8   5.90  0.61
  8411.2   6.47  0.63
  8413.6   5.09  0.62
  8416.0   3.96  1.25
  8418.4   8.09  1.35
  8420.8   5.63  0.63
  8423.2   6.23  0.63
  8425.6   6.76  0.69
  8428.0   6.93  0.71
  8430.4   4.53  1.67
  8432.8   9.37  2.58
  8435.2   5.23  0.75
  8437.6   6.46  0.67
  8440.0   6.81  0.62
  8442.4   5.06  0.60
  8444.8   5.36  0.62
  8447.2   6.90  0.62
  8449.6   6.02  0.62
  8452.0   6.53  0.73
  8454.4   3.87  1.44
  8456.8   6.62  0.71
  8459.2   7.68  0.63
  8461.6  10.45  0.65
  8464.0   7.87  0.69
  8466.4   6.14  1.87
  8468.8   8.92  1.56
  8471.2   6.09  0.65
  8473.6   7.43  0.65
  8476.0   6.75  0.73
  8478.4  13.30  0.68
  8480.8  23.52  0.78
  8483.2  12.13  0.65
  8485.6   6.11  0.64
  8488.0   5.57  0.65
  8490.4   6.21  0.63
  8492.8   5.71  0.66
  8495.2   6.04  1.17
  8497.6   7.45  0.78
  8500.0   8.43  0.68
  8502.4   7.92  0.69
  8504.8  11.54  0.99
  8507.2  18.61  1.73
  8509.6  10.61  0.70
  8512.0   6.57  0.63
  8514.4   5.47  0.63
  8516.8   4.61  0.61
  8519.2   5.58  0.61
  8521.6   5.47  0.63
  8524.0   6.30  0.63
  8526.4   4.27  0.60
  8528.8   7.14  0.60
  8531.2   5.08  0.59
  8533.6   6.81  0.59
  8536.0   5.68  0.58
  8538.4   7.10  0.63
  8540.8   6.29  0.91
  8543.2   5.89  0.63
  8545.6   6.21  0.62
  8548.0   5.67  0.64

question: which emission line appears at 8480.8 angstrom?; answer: Halpha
